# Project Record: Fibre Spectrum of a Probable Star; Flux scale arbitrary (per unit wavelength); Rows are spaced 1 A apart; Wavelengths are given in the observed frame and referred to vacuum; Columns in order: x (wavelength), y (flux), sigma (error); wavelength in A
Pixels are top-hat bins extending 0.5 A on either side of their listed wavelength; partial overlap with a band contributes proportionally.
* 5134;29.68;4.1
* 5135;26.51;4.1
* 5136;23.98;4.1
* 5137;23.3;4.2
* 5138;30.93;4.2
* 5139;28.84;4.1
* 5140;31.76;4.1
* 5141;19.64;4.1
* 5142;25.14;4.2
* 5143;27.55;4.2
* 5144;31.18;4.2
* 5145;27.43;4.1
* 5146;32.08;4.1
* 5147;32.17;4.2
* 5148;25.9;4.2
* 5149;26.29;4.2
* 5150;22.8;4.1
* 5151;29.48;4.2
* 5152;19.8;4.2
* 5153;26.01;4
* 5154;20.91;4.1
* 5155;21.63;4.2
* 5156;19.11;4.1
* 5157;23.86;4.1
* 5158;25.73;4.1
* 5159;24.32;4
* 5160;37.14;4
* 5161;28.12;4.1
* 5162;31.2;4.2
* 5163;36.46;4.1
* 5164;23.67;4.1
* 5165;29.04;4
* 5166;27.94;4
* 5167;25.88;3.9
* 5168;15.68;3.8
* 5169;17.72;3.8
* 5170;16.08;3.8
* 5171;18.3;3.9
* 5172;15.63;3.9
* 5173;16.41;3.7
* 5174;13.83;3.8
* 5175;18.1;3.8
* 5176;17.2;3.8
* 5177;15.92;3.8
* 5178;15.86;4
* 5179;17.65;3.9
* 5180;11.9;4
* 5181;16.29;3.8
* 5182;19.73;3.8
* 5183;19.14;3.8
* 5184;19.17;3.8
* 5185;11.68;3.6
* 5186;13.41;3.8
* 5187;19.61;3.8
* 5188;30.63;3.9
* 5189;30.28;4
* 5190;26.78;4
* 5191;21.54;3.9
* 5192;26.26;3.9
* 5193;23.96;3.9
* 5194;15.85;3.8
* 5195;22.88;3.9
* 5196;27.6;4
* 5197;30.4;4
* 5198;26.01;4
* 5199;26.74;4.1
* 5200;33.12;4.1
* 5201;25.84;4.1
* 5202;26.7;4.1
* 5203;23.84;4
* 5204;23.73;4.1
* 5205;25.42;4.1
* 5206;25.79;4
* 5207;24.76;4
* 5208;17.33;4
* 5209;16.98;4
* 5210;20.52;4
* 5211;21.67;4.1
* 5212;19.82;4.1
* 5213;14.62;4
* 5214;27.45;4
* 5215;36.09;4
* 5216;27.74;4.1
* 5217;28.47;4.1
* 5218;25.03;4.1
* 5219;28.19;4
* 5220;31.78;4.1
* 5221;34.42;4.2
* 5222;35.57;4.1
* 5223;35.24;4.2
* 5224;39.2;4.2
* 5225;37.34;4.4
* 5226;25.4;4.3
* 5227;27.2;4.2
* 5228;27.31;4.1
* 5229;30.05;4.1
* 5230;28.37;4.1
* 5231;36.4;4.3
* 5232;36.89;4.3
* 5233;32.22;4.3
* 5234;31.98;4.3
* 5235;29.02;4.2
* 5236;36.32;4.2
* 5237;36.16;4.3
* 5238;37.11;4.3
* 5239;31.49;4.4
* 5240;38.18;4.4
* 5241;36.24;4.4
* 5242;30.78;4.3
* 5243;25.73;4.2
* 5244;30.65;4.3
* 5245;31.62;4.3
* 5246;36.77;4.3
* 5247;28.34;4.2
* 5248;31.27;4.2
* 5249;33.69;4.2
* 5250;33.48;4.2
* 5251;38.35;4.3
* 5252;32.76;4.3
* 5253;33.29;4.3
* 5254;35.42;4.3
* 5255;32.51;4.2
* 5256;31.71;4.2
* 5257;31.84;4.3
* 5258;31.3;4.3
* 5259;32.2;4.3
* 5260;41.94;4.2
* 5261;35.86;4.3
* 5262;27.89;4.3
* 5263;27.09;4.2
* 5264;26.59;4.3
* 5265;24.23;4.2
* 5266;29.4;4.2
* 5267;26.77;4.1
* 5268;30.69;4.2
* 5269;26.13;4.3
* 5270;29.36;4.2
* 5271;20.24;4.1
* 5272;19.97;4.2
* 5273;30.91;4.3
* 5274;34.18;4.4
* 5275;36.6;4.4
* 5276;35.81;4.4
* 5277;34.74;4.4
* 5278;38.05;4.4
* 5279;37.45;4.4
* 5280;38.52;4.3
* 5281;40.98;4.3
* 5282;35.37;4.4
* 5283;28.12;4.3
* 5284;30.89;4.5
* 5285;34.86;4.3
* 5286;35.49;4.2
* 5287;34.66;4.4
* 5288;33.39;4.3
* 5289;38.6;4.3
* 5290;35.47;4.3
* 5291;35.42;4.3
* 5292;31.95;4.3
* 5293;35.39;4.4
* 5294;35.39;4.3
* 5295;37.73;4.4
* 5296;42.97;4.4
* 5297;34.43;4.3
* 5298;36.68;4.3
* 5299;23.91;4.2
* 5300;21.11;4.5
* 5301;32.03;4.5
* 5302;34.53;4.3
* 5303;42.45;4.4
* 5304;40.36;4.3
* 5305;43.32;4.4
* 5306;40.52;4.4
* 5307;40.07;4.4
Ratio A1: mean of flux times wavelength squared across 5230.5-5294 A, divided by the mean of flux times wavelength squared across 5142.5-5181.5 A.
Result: 1.48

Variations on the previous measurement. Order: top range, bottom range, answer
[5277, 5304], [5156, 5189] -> 1.73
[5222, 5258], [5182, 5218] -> 1.41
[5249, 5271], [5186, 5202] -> 1.25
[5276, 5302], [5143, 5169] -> 1.38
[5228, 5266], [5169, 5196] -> 1.74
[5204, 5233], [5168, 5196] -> 1.49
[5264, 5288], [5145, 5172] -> 1.32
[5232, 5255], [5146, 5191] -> 1.54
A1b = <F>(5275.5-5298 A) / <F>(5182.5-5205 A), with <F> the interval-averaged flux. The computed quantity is 1.49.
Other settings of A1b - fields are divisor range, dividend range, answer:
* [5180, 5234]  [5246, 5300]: 1.26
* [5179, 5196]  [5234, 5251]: 1.60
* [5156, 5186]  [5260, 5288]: 1.52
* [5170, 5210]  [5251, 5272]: 1.43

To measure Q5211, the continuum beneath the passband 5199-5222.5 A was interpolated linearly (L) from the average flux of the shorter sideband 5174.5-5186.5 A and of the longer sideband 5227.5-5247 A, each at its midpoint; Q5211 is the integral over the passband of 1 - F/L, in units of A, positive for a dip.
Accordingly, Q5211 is -0.8 A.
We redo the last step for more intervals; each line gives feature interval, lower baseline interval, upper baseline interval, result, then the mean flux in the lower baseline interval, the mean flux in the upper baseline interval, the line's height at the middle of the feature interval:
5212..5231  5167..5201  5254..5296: -3.2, 20.5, 32.7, 25.5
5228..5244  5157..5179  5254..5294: -2.3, 22.3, 32.4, 28.8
